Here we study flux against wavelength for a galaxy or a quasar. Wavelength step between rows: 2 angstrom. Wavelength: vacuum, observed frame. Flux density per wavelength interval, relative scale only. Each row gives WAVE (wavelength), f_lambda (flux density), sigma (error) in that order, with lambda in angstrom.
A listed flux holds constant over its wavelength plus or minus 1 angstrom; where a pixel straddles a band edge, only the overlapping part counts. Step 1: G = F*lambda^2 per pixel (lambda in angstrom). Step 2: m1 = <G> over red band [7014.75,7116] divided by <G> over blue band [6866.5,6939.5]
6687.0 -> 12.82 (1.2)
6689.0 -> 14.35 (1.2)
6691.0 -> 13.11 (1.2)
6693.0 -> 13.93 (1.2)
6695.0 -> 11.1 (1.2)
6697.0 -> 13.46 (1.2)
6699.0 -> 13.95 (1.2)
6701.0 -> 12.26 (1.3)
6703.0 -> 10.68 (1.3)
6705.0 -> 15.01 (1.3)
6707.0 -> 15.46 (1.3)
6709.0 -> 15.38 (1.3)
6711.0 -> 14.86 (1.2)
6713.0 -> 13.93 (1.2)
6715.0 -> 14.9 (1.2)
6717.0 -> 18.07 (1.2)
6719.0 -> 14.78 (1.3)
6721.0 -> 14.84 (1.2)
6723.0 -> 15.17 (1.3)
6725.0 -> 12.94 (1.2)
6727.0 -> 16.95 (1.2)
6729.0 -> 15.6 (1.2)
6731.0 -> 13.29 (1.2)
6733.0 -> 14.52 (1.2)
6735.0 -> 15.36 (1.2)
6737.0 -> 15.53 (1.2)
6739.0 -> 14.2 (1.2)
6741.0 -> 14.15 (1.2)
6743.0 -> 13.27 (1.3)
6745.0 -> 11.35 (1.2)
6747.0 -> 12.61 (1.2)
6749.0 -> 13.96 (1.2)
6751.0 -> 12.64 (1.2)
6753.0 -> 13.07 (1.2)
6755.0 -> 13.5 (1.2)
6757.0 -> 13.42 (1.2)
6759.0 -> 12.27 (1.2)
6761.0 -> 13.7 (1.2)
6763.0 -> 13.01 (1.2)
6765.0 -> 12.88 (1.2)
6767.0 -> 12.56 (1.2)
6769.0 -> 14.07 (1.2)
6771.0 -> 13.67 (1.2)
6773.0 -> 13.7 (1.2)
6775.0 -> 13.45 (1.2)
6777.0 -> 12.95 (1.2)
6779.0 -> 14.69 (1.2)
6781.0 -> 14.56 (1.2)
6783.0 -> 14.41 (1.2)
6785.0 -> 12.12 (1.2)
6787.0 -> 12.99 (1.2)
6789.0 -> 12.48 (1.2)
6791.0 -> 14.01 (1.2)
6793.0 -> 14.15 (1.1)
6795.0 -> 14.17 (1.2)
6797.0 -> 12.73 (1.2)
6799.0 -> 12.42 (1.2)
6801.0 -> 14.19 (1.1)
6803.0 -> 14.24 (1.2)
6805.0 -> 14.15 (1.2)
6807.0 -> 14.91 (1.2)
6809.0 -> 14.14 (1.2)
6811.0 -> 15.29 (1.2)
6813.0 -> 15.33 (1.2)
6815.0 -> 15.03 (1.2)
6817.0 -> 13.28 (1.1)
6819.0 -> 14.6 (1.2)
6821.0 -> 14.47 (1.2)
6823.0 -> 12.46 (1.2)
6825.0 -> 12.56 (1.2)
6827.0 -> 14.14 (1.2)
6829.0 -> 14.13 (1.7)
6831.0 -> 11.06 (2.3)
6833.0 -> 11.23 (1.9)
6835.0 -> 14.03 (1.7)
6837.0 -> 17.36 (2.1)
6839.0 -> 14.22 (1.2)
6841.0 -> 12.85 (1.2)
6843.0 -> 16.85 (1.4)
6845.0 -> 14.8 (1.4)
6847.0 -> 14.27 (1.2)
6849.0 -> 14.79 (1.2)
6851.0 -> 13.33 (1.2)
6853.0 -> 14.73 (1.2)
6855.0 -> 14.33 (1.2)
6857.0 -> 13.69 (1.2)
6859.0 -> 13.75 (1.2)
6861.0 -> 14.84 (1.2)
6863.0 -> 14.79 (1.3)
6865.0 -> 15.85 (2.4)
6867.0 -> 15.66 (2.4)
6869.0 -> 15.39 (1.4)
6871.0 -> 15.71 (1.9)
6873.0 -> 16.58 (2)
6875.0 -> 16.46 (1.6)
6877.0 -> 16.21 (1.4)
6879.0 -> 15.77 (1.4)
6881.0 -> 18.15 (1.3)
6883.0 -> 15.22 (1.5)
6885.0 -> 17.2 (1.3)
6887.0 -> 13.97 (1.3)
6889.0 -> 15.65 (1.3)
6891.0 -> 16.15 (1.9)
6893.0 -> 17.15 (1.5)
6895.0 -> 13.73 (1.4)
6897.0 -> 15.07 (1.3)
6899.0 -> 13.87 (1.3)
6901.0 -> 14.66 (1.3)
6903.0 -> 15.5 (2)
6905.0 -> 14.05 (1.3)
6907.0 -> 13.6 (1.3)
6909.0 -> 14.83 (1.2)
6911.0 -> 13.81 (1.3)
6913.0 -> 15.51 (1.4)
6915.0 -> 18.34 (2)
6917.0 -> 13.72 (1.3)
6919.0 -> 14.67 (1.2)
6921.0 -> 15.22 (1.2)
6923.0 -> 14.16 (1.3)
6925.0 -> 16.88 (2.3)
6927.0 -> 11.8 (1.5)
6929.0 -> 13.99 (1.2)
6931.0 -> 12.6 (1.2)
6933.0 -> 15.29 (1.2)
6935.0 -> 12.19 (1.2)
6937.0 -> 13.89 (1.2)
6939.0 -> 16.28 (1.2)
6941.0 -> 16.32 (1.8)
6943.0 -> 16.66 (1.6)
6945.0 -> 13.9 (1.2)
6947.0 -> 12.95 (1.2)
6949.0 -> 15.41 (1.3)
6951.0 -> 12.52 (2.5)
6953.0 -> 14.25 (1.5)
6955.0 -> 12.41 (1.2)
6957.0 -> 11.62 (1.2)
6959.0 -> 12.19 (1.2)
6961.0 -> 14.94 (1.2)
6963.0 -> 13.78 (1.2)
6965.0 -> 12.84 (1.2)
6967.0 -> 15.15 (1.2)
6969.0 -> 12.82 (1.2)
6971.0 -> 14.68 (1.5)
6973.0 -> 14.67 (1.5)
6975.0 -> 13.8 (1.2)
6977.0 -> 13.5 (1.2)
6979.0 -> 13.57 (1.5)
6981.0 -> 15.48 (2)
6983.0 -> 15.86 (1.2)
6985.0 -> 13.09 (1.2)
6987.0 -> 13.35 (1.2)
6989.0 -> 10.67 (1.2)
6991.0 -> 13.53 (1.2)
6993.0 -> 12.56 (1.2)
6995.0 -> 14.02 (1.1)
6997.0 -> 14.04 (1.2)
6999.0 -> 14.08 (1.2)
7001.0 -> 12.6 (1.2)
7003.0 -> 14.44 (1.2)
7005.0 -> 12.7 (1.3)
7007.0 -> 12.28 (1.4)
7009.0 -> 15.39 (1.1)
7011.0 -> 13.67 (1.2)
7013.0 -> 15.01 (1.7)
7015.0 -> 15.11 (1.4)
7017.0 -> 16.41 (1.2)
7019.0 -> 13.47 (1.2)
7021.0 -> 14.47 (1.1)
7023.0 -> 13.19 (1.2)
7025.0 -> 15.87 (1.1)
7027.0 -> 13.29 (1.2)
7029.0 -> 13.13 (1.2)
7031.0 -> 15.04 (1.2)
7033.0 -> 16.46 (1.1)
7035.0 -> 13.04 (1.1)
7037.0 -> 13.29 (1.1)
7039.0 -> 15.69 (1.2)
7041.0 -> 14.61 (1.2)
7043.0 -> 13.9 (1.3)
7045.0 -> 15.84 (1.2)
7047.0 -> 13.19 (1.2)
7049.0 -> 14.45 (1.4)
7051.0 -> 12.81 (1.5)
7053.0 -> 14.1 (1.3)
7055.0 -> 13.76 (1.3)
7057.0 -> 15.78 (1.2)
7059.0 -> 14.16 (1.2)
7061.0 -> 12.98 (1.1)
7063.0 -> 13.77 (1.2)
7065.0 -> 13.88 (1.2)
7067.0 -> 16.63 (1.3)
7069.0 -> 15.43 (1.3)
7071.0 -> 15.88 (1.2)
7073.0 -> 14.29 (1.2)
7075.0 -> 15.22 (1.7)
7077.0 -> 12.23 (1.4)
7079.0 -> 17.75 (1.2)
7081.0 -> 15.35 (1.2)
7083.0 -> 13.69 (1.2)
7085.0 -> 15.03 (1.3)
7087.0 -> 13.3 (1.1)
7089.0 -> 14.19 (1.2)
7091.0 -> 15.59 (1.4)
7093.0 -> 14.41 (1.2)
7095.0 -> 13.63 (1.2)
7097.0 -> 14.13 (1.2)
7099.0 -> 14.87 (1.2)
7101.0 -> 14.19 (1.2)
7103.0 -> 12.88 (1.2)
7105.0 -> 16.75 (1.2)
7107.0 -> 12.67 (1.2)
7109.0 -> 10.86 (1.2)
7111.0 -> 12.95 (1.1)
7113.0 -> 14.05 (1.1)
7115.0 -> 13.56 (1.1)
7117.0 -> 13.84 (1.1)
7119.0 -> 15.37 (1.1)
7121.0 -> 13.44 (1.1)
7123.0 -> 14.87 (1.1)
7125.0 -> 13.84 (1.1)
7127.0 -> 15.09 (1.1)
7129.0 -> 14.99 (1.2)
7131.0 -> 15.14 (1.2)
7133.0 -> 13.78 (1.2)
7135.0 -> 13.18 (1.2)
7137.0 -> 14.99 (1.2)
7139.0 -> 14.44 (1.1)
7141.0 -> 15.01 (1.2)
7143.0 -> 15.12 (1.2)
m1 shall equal 0.99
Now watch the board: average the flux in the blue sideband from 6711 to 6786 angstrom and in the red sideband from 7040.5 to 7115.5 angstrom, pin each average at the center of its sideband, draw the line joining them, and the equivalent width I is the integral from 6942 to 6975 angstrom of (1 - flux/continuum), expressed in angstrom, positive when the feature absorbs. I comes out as 0.86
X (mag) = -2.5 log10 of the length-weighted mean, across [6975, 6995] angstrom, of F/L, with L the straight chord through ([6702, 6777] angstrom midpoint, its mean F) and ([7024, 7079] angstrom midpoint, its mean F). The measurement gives 0.063 mag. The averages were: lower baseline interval 14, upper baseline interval 14.5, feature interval 13.6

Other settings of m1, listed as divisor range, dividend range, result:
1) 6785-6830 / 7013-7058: 1.11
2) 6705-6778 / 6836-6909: 1.12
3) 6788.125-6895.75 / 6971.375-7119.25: 1.03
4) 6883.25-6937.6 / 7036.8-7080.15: 1.03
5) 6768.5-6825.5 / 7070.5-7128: 1.12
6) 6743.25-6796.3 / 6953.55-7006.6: 1.08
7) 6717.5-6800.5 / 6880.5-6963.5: 1.11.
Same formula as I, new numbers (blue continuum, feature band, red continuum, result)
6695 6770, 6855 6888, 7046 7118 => -3.5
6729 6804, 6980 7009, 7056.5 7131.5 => 1.2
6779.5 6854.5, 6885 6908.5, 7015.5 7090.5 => -1.3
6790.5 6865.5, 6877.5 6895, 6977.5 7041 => -2.4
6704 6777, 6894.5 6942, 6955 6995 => -3.1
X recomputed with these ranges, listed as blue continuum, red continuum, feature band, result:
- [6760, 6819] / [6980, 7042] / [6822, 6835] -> 0.09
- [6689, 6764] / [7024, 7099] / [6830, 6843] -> 0.03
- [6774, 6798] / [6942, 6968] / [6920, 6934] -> -0.04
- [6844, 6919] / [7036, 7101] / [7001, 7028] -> 0.04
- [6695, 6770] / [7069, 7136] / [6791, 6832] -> 0.01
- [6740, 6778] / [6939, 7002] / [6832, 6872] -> -0.09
